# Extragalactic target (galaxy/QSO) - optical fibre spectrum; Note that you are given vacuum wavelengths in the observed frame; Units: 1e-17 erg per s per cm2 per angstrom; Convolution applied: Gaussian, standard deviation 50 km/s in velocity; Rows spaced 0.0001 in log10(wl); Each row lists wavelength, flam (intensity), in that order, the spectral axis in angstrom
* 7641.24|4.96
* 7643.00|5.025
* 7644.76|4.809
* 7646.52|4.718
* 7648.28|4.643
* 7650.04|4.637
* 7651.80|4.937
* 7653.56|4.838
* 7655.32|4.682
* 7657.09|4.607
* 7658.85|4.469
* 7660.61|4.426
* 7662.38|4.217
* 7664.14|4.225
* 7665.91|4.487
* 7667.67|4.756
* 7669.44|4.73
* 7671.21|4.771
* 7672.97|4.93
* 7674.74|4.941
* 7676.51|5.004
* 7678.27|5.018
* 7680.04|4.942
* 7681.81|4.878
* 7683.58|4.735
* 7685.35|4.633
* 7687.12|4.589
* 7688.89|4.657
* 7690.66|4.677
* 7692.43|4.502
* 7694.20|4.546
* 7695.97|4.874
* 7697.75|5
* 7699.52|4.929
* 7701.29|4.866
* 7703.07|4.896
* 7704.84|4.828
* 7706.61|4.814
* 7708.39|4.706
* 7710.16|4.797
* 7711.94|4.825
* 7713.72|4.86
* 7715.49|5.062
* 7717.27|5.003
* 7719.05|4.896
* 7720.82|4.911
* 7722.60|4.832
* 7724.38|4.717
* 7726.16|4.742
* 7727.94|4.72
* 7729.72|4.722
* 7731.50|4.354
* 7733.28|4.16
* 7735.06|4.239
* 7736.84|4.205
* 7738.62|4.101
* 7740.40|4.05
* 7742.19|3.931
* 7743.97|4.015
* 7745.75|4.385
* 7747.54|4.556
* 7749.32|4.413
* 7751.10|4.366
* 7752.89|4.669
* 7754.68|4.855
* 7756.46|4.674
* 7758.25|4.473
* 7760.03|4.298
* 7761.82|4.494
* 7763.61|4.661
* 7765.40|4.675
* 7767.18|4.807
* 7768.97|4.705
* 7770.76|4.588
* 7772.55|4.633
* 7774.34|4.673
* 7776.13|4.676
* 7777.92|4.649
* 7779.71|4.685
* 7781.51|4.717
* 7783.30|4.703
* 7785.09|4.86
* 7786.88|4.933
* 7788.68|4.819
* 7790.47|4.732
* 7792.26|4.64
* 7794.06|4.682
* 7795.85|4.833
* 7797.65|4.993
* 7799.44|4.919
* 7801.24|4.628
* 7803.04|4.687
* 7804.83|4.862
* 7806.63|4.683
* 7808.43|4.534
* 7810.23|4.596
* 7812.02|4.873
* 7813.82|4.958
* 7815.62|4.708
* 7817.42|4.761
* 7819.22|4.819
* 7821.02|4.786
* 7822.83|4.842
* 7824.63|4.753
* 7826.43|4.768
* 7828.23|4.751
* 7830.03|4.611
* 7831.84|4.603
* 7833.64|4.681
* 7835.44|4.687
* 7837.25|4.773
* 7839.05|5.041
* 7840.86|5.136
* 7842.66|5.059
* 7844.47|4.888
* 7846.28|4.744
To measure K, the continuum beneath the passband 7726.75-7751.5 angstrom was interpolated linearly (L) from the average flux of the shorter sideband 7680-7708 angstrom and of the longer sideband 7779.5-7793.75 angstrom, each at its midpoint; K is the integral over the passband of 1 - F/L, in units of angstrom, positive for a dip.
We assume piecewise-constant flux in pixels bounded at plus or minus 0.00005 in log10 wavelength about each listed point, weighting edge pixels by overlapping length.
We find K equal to 2.38 angstrom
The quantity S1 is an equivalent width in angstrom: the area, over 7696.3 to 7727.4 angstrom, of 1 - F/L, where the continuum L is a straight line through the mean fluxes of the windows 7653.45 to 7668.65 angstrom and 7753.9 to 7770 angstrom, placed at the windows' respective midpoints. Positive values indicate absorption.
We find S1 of -2.0 angstrom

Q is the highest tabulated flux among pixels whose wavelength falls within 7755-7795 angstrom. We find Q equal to 4.933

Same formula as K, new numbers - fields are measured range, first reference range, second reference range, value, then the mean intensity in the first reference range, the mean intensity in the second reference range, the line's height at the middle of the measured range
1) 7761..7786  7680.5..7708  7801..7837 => 0.3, 4.76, 4.73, 4.74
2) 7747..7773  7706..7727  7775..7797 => 1.0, 4.85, 4.75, 4.78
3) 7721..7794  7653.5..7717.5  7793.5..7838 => 2.9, 4.75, 4.75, 4.75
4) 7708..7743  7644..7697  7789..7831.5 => 1.0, 4.7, 4.76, 4.72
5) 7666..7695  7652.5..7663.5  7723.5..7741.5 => -1.7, 4.54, 4.39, 4.5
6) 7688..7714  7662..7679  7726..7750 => -1.4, 4.72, 4.31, 4.54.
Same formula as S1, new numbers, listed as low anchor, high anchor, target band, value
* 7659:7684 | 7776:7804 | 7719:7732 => 0.0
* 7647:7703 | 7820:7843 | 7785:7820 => 0.1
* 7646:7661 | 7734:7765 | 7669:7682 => -0.9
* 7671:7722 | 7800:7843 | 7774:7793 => 0.2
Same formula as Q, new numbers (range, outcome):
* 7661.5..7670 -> 4.756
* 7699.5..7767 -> 5.062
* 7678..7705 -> 5.018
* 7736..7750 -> 4.556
